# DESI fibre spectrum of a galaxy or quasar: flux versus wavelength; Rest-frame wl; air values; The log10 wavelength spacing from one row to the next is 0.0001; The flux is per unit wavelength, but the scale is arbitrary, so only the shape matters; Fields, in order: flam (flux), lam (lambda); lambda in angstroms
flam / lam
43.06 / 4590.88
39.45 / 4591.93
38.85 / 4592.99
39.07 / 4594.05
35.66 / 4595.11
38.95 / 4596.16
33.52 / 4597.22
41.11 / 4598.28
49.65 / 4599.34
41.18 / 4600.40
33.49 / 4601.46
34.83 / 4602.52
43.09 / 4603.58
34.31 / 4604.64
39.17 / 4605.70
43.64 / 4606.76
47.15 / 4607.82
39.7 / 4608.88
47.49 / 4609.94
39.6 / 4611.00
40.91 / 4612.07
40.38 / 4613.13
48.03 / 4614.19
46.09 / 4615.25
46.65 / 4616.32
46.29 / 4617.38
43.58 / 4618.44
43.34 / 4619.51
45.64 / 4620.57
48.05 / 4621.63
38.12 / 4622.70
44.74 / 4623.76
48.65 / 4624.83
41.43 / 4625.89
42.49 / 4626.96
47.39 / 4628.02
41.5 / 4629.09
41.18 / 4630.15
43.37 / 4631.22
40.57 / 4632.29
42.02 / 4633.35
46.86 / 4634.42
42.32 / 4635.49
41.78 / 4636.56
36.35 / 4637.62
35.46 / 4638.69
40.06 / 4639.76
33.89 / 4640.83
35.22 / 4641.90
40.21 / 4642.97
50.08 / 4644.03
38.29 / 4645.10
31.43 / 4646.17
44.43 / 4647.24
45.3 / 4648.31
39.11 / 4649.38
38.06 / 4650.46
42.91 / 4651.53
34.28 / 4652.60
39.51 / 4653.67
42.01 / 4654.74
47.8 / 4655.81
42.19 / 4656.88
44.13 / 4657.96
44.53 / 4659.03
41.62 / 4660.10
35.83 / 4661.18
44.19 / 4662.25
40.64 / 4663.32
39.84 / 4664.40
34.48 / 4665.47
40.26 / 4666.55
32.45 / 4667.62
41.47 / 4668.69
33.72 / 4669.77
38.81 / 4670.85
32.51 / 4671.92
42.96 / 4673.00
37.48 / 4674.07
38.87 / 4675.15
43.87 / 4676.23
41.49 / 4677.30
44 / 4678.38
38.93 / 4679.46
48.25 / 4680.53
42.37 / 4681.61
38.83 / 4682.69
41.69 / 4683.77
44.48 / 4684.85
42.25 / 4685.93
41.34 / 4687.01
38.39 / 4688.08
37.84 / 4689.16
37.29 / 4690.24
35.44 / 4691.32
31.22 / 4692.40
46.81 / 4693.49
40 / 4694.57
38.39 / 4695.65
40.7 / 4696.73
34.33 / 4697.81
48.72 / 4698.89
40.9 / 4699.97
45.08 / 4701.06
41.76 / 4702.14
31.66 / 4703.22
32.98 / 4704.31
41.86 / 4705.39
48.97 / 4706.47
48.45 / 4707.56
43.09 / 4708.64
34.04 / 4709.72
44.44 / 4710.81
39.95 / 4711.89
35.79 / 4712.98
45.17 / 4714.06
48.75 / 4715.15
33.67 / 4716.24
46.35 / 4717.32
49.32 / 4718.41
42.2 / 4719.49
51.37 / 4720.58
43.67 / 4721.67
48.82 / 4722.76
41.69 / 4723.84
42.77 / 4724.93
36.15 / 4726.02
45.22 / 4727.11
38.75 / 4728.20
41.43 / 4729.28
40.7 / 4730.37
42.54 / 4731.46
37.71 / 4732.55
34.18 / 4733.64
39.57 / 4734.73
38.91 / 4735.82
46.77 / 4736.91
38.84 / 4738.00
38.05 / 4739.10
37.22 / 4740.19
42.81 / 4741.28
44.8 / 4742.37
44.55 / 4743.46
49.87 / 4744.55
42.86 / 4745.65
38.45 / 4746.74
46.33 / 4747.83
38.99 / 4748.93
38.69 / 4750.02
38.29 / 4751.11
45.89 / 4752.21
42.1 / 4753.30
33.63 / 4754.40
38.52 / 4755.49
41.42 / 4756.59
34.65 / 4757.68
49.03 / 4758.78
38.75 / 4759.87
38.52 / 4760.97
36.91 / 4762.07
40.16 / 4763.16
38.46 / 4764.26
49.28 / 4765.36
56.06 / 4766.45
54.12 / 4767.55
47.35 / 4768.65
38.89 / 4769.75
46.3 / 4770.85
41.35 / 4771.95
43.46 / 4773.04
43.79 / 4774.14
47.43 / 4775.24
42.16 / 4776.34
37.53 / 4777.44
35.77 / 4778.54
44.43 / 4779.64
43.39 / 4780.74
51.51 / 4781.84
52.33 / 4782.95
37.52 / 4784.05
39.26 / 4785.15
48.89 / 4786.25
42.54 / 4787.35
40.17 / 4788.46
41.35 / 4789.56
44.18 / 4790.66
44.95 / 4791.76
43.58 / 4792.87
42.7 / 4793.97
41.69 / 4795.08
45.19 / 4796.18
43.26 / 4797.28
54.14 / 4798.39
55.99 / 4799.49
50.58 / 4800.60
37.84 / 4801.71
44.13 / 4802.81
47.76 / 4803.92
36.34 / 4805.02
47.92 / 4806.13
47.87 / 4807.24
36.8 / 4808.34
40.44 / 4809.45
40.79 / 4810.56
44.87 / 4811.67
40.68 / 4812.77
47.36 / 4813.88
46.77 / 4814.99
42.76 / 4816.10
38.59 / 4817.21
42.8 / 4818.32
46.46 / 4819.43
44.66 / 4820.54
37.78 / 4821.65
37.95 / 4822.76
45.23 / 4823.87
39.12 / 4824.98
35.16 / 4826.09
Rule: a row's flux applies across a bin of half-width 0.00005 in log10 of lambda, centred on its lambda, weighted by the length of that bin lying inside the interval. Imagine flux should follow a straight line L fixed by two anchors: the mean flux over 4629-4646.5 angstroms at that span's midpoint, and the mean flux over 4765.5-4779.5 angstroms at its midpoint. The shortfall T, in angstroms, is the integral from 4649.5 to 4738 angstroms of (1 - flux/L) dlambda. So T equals 2.38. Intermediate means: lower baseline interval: 40.1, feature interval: 40.9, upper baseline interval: 44.7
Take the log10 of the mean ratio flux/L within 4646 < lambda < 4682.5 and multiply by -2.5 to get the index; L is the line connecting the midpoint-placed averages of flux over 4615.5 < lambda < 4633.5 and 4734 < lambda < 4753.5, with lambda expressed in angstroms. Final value 0.07 mag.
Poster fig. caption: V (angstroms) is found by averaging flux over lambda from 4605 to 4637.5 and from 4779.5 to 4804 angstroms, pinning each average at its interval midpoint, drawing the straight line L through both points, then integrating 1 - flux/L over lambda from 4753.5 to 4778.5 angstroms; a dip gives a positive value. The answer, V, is 1.3 angstroms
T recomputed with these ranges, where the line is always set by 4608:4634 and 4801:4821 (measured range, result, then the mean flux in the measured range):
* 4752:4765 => 1.0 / 39.8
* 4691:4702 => 0.8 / 40.3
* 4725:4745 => 1.1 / 41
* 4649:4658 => 0.5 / 40.9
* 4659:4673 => 1.6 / 38.4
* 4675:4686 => 0.3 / 42.4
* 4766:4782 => -0.5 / 44.7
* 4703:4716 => 0.6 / 41.3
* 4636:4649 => 1.3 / 39.4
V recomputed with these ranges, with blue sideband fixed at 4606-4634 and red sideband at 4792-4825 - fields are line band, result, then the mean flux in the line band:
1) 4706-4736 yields 1.0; 42.3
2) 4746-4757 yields 0.9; 40.3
